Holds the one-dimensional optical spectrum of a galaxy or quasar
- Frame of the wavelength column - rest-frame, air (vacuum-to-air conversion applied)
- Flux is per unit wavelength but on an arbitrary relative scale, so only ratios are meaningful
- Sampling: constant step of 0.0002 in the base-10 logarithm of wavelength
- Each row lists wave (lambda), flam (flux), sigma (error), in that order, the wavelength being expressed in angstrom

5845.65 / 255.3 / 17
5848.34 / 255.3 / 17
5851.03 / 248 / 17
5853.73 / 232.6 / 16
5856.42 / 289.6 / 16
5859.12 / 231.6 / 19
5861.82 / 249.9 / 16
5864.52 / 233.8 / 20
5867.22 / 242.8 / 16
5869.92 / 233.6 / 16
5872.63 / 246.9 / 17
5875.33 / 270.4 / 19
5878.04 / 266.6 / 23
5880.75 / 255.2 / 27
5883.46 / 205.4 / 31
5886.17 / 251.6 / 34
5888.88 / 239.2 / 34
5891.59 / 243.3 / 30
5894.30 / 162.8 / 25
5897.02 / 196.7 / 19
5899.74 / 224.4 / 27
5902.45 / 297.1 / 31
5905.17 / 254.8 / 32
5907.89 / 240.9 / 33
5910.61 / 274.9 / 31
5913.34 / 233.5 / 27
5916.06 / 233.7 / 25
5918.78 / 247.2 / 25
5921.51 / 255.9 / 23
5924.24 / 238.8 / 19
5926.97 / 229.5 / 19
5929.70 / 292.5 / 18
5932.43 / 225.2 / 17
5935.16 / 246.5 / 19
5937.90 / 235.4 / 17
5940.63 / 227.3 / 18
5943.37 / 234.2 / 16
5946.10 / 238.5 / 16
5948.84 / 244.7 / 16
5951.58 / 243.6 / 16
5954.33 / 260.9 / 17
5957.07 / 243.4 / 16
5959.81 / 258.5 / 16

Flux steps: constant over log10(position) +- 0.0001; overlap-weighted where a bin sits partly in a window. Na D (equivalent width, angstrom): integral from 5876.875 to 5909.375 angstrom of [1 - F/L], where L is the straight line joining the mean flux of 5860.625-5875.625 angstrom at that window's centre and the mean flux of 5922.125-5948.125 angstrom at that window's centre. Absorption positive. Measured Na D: 0.9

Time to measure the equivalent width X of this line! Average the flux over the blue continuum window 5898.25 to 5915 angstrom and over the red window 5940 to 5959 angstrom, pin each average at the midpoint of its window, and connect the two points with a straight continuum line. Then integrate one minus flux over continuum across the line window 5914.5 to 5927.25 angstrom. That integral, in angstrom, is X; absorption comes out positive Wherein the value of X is 0.4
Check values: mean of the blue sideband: 253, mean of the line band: 242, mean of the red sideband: 243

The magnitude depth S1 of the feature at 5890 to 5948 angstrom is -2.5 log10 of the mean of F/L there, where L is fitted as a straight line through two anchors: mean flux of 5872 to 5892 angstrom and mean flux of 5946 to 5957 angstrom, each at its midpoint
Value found 0.03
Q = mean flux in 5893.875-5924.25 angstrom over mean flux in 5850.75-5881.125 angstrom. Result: 0.96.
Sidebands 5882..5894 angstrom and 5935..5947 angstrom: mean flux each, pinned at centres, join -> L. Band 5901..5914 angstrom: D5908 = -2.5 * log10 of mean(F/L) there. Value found -0.133 mag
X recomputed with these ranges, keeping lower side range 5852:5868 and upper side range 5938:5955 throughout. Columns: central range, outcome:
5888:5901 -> 1.7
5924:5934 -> -0.2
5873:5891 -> -0.2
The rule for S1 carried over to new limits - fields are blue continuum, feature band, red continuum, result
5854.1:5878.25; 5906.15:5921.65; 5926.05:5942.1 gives -0.009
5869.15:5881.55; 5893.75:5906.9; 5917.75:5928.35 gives 0.077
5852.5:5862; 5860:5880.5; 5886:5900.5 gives -0.047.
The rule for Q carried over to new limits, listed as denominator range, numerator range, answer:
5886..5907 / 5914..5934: 1.05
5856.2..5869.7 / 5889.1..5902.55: 0.90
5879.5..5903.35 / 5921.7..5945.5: 1.05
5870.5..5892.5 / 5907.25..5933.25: 1.00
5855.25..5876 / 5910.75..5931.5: 1.00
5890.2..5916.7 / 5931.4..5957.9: 1.02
